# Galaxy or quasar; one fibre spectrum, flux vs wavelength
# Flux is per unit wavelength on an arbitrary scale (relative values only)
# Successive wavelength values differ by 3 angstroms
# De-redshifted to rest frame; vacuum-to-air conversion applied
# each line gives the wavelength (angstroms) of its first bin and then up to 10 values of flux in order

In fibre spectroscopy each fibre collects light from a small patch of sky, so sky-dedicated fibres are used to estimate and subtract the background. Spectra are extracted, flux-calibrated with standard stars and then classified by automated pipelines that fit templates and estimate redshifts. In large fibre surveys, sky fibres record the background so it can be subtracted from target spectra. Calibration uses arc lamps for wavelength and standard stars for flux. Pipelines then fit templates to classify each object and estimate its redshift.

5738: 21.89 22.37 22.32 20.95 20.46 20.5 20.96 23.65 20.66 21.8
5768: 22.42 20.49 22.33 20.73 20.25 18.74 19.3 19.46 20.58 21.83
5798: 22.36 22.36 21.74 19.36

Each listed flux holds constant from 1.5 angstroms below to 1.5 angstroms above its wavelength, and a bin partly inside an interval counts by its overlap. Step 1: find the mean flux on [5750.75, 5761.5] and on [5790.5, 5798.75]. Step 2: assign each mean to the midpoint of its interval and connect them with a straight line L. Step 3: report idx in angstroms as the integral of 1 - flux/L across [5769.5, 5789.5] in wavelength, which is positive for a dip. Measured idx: 1.2 angstroms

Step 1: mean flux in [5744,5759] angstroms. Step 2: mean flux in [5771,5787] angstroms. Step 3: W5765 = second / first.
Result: 0.96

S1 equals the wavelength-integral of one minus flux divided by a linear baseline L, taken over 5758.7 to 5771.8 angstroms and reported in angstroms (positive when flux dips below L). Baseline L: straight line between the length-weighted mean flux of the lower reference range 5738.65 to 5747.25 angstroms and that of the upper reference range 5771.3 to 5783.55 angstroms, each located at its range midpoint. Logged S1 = -0.4 angstroms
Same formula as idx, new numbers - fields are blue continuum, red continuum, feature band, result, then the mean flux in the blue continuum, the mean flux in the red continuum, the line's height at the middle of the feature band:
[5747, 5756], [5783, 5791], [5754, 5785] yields -1.8 angstroms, 20.6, 19.3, 20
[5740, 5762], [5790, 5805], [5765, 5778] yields 0.0 angstroms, 21.5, 21.7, 21.6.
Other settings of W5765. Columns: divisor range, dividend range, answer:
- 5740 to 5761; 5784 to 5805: 0.97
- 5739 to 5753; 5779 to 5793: 0.92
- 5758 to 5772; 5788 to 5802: 0.98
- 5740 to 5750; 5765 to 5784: 0.97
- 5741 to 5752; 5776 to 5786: 0.93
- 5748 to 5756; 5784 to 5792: 0.95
